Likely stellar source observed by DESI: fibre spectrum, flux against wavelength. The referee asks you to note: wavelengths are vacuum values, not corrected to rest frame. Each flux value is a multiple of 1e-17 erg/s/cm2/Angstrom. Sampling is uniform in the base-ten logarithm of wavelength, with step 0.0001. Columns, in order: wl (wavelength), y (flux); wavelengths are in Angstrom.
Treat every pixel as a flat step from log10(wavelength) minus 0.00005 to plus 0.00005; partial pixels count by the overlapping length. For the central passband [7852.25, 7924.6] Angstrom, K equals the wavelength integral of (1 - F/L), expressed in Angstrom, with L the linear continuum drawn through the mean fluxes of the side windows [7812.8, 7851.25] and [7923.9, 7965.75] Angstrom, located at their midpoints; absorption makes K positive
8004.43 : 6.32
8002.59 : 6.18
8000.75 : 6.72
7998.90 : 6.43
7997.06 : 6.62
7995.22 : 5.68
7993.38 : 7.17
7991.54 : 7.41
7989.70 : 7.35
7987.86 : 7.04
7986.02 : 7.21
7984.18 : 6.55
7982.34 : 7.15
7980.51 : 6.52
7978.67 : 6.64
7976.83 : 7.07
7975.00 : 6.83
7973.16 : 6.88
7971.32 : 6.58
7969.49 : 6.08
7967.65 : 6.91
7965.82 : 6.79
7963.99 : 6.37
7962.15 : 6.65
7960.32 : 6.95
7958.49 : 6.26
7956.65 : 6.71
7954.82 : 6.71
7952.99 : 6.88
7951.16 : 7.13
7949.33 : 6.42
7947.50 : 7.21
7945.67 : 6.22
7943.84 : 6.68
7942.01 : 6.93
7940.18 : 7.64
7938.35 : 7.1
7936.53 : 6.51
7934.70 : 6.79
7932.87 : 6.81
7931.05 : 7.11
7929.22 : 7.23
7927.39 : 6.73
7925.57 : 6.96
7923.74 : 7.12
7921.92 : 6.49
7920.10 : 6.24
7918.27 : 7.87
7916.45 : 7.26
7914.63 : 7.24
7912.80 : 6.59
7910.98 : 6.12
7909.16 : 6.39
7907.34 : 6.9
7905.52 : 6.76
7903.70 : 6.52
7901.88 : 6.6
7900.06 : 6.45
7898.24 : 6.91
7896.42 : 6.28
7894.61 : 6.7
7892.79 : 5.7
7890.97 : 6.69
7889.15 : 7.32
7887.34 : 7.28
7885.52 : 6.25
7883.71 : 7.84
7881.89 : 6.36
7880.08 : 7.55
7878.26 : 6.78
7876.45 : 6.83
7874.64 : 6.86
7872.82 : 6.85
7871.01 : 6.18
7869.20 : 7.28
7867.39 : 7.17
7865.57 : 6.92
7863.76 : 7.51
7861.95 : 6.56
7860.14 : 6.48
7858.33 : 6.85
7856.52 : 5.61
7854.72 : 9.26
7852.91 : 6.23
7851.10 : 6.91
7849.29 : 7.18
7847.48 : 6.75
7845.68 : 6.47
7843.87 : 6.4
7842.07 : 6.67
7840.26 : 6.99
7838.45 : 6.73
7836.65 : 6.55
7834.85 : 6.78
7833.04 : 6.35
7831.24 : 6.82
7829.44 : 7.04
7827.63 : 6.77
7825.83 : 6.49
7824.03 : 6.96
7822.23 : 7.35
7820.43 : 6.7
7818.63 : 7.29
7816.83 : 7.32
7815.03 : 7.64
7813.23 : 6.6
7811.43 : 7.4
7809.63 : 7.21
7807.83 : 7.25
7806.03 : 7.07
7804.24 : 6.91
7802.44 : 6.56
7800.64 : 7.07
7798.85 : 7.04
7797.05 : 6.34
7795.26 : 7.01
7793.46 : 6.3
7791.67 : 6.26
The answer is 0.2 Angstrom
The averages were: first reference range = 6.85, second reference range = 6.82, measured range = 6.82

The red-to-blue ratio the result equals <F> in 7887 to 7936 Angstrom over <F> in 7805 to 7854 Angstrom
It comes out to 0.98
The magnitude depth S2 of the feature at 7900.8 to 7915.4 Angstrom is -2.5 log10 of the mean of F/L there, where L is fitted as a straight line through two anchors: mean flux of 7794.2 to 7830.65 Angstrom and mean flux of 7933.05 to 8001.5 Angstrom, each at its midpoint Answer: 0.037 mag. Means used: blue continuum 7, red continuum 6.78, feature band 6.63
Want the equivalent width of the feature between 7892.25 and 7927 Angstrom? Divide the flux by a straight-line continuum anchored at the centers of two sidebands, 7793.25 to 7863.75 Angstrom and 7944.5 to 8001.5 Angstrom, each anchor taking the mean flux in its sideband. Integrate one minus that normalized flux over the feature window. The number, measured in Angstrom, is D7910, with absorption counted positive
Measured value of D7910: 0.5 Angstrom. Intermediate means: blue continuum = 6.88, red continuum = 6.75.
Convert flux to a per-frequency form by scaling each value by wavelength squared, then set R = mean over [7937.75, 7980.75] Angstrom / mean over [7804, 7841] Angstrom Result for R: 1.00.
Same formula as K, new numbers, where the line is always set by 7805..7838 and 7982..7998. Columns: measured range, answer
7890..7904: 0.92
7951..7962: 0.28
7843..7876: 0.47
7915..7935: -0.14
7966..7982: 0.45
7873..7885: -0.09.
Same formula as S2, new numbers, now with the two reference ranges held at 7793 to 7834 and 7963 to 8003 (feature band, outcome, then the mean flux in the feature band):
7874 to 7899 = 0.01 mag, 6.81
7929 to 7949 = -0.02 mag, 6.9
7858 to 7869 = -0.01 mag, 6.94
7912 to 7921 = -0.03 mag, 7.04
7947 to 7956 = -0.01 mag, 6.85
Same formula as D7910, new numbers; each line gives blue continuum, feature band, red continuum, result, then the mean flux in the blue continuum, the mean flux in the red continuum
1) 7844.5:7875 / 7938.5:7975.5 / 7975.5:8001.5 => 0.5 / 6.88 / 6.83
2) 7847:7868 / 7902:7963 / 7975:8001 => 0.5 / 6.95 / 6.83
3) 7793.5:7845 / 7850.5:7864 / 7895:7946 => -0.1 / 6.89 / 6.81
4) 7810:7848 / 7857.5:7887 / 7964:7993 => -0.2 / 6.87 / 6.86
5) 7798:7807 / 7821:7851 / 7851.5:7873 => 0.7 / 6.93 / 6.91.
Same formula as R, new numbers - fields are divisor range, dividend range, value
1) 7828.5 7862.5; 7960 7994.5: 1.04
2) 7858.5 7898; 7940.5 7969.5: 1.00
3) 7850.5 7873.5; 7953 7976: 0.99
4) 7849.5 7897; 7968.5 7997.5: 1.02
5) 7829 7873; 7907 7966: 1.02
